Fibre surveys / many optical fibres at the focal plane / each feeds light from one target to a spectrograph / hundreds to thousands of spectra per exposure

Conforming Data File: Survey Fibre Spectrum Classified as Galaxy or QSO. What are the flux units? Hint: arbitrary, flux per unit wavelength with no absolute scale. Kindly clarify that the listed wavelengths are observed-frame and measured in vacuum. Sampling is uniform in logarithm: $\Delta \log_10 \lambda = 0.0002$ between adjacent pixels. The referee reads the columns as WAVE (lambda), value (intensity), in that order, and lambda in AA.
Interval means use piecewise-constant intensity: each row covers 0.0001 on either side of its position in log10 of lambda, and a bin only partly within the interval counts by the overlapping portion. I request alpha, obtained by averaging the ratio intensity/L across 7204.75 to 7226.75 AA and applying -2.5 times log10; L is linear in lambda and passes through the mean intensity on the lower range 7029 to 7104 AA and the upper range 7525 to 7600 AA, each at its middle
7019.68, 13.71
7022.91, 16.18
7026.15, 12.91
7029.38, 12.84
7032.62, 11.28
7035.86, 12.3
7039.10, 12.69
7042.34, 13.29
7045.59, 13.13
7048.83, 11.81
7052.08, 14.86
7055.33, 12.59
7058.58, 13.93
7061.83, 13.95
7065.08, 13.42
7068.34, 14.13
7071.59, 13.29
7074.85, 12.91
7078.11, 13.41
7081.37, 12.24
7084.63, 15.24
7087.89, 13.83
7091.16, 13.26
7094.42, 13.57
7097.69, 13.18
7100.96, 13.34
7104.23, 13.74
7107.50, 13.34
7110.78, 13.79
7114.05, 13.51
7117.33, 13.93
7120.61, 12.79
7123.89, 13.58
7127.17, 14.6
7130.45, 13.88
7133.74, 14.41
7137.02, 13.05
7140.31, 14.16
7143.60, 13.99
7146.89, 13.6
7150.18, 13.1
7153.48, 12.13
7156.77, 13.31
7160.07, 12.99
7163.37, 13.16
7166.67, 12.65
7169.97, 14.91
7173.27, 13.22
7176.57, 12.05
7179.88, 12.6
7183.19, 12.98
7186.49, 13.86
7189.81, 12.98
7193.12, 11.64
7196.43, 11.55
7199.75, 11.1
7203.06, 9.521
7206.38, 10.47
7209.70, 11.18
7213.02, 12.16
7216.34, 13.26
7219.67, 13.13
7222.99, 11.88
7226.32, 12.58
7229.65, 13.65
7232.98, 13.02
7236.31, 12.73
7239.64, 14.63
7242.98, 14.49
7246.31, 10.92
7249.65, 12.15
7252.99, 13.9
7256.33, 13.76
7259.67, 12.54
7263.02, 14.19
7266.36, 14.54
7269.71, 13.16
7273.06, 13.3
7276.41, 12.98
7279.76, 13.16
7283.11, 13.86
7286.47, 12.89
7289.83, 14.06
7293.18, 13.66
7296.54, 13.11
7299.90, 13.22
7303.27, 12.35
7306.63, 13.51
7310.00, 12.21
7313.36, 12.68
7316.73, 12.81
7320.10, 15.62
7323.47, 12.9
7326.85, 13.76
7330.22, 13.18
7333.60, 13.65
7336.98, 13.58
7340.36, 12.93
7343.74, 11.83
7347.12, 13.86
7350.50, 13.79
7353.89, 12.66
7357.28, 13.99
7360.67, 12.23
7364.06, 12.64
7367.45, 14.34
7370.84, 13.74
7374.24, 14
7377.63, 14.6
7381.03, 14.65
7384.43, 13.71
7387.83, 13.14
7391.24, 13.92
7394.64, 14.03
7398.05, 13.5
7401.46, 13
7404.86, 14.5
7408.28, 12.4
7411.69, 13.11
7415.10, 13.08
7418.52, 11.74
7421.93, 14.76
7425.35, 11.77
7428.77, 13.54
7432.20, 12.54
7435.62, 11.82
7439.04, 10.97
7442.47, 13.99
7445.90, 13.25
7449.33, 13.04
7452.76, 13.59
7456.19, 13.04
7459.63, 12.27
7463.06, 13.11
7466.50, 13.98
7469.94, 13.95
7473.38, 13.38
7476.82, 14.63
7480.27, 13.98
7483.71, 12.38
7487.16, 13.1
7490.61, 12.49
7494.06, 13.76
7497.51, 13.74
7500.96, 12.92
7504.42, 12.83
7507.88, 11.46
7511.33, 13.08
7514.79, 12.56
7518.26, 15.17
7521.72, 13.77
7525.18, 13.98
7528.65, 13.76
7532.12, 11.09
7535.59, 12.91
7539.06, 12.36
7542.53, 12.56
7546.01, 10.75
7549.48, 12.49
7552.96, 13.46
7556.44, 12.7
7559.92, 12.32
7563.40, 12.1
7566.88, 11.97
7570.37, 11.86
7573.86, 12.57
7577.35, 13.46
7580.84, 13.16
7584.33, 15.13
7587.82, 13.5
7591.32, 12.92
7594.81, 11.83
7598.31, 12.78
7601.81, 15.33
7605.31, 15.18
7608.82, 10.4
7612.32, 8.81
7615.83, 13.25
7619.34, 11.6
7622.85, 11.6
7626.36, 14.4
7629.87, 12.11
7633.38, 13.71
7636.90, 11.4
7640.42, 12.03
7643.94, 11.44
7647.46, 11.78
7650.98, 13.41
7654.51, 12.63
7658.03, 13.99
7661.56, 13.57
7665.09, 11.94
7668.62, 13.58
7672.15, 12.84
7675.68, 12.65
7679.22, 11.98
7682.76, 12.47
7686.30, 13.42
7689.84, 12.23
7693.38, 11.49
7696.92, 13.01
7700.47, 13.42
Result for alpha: 0.09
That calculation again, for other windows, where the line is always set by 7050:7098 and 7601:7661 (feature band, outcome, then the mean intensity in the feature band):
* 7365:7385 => -0.09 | 14.1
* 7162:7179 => 0.02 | 13.2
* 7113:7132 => -0.02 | 13.7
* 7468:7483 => -0.09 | 13.9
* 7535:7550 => 0.05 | 12.1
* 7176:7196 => 0.06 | 12.6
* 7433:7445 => 0.05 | 12.4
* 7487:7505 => -0.03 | 13.2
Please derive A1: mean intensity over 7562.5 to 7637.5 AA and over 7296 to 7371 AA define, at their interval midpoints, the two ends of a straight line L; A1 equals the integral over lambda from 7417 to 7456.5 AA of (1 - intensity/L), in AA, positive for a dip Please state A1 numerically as 0.6 AA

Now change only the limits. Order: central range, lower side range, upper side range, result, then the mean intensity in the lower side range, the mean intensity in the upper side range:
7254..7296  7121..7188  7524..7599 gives -1.0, 13.4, 12.7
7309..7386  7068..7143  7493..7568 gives -1.8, 13.6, 12.8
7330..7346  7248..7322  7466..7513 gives 0.3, 13.3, 13.2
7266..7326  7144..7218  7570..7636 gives -3.5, 12.5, 12.8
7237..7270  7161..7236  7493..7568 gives -2.4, 12.4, 12.8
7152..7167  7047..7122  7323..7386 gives 0.7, 13.5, 13.5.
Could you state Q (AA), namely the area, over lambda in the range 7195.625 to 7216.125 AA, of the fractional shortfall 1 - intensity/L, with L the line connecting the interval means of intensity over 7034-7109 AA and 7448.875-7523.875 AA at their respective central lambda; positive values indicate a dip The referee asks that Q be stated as 3.4 AA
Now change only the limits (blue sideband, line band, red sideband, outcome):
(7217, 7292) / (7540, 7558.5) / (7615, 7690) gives 0.59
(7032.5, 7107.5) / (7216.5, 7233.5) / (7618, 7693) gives 0.33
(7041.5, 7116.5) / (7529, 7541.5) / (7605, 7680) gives 0.29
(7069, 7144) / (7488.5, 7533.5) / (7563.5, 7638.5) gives -0.95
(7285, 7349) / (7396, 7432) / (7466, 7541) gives 0.32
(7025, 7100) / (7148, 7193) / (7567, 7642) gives 0.31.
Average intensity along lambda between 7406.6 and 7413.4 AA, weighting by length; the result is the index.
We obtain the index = 12.8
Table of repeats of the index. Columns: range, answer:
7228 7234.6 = 13.3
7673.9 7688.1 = 12.6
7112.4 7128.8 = 13.7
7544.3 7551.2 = 11.6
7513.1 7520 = 13.9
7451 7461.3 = 13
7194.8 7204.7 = 10.7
